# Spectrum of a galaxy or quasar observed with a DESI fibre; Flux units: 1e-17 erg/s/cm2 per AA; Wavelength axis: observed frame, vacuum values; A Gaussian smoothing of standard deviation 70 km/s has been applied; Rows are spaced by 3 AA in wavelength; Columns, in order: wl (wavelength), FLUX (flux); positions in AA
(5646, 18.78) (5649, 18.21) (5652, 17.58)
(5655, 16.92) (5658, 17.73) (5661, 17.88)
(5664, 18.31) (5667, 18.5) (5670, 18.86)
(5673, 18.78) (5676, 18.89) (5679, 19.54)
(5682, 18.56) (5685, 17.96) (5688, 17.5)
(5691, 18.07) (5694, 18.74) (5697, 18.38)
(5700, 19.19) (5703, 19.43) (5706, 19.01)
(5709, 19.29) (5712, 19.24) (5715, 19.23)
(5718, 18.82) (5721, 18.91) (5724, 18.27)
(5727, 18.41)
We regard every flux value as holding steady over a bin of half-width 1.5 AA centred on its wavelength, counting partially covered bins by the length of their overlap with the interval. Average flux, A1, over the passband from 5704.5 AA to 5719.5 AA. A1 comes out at 19.1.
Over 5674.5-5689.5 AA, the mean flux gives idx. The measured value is 18.5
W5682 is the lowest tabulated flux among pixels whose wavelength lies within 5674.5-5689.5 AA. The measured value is 17.5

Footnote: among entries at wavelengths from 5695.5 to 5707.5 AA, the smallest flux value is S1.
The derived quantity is 18.38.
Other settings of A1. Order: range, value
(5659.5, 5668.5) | 18.2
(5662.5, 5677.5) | 18.7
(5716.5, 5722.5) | 18.9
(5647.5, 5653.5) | 17.9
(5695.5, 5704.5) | 19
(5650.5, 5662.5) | 17.5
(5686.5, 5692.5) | 17.8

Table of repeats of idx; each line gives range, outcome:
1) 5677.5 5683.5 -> 19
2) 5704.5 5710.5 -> 19.2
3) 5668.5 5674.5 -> 18.8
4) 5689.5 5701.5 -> 18.6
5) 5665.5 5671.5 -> 18.7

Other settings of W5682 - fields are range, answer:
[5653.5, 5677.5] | 16.92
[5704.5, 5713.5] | 19.01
